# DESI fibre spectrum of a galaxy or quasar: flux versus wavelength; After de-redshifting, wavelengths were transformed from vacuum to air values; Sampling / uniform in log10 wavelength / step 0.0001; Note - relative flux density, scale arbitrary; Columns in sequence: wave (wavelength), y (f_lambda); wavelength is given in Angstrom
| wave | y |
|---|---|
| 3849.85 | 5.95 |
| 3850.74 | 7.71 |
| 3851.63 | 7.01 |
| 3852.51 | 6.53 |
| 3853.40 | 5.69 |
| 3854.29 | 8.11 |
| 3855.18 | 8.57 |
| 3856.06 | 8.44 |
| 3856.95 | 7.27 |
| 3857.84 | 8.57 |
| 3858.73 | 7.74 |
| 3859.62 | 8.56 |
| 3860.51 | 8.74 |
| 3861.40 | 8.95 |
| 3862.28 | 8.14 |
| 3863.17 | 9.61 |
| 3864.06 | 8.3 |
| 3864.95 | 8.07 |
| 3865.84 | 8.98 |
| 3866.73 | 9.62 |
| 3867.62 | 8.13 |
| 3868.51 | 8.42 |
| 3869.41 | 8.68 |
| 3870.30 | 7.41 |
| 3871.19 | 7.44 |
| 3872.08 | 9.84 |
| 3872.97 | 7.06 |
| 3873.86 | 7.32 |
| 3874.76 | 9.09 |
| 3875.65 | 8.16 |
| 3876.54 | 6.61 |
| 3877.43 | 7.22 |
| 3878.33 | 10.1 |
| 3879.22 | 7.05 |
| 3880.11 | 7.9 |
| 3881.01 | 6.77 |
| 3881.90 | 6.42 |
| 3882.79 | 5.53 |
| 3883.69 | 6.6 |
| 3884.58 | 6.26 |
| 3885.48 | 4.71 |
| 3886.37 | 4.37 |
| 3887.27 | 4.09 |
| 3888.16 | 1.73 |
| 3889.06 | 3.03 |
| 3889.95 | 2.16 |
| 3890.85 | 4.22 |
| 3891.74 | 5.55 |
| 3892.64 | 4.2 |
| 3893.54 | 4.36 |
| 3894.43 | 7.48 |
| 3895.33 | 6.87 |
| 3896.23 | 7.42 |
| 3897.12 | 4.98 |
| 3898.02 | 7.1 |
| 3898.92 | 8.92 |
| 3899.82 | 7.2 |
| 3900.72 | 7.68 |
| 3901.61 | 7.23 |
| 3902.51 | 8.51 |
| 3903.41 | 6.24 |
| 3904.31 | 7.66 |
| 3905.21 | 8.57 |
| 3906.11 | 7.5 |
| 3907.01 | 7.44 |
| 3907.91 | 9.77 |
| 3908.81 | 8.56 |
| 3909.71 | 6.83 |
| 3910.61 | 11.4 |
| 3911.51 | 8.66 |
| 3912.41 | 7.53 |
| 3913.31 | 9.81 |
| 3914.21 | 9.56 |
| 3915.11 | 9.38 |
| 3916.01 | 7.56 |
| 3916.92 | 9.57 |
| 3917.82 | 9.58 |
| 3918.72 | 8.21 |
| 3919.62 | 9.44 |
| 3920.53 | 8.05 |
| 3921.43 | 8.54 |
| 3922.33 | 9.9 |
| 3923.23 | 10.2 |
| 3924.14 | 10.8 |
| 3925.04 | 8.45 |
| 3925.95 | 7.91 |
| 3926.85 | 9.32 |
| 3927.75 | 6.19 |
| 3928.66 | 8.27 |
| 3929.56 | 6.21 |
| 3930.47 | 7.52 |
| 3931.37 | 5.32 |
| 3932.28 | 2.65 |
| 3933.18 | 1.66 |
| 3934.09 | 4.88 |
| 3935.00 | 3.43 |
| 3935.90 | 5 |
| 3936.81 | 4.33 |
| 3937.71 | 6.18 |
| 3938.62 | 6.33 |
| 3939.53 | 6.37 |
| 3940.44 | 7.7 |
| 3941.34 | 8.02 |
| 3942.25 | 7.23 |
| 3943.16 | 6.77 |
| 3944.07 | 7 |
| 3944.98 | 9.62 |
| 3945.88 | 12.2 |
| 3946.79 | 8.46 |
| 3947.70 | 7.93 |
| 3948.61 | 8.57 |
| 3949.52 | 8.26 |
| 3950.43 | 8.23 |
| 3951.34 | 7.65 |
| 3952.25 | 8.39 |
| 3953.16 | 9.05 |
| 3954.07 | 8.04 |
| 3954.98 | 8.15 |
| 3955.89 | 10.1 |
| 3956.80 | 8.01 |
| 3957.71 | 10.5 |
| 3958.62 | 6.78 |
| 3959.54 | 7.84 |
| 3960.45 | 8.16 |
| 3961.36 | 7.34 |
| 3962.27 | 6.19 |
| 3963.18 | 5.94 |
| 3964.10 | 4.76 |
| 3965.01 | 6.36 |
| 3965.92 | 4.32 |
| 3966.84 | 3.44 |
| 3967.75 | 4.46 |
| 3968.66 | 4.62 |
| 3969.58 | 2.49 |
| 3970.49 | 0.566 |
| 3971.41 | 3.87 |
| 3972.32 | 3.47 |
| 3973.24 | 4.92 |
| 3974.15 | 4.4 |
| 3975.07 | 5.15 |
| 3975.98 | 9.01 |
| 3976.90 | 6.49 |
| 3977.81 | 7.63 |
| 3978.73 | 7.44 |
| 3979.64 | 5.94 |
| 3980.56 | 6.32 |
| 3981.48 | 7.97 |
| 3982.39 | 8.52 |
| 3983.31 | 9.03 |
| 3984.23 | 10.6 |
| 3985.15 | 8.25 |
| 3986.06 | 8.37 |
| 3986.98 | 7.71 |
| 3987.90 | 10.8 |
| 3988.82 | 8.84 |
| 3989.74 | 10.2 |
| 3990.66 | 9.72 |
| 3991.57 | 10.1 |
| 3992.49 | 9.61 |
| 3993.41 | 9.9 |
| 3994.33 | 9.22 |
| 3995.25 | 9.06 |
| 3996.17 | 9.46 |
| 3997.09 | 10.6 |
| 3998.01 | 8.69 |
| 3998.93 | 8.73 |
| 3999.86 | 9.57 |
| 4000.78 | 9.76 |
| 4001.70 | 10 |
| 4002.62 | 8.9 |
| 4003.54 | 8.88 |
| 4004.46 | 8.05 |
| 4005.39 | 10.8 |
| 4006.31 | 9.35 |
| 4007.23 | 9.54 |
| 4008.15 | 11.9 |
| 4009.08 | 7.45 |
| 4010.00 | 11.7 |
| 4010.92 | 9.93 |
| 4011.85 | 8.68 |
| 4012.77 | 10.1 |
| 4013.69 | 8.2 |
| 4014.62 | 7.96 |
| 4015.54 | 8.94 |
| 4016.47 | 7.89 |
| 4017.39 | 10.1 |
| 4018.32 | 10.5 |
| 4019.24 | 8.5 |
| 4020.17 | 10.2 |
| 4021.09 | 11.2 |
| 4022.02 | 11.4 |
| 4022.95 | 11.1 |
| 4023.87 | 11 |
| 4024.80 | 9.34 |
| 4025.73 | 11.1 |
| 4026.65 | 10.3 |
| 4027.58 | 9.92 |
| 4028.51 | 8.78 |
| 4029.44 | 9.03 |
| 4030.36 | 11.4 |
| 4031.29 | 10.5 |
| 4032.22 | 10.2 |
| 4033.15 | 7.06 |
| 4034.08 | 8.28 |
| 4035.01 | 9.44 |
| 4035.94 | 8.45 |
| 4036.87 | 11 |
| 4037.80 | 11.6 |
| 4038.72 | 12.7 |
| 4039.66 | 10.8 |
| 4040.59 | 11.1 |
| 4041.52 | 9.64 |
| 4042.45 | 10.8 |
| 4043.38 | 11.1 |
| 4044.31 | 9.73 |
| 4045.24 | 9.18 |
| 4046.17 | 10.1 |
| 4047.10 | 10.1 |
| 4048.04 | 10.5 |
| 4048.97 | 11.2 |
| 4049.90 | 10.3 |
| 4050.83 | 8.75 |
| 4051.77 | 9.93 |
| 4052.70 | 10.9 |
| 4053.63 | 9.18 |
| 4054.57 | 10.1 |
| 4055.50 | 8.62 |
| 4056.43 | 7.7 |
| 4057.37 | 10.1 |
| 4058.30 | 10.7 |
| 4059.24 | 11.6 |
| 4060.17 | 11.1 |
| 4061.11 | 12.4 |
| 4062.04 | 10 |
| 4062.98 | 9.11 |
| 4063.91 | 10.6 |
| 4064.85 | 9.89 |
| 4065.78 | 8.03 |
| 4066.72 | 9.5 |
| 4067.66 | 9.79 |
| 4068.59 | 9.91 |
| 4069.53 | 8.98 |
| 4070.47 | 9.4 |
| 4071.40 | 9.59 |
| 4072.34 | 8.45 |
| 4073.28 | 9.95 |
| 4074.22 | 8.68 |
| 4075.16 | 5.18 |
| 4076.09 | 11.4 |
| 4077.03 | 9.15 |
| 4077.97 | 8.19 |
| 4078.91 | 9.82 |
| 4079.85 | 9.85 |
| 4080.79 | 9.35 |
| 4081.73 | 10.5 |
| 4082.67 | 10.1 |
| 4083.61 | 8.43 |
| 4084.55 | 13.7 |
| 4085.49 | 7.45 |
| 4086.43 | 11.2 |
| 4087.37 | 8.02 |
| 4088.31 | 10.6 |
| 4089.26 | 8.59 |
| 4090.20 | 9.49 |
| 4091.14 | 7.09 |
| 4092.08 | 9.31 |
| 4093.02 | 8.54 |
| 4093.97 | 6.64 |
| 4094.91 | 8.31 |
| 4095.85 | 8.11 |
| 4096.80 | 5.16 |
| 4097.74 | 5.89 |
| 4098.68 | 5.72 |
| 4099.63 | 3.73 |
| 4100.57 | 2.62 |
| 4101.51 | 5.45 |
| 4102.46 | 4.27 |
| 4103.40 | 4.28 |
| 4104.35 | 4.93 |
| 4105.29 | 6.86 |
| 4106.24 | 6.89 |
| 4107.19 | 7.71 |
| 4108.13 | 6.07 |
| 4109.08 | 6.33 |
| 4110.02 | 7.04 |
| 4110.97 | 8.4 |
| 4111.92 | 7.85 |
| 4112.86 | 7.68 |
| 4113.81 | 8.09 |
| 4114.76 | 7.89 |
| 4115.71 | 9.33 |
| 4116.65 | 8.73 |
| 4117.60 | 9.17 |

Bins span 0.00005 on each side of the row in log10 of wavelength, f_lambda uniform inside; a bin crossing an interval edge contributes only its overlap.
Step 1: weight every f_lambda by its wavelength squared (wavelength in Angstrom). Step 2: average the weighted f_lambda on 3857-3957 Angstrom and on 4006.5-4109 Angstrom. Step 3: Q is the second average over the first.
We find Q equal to 1.32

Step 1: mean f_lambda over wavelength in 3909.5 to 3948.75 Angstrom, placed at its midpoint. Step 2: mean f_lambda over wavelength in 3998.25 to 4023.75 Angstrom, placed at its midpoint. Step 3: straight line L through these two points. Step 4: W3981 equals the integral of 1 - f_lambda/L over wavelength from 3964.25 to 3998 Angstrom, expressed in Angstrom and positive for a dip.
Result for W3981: 6.7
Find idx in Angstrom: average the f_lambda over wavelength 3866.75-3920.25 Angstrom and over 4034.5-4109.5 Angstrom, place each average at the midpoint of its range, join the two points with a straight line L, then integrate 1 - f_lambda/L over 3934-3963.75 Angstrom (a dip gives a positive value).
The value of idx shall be 0.88 Angstrom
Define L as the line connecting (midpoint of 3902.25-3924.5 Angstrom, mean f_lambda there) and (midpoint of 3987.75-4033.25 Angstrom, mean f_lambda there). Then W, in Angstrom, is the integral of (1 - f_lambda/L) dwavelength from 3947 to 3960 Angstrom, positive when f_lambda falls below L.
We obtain 1.1 Angstrom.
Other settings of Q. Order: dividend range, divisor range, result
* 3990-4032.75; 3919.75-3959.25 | 1.33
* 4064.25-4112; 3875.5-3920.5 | 1.25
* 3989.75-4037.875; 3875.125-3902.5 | 1.68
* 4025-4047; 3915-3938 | 1.48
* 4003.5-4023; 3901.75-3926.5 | 1.16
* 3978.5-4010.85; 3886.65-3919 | 1.35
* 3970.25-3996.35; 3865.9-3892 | 1.23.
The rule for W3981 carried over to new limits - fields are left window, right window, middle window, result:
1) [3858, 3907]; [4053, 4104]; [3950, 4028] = -3.1 Angstrom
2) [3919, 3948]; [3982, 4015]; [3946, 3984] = 6.7 Angstrom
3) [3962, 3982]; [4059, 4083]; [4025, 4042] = -4.5 Angstrom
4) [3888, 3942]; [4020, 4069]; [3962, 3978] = 6.8 Angstrom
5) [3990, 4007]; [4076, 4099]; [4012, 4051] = -3.2 Angstrom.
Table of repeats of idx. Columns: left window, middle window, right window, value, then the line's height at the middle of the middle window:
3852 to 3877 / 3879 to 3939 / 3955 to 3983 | 2.9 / 7.29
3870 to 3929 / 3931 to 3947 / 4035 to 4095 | 3.5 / 7.97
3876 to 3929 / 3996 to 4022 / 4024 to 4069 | -0.5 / 9.34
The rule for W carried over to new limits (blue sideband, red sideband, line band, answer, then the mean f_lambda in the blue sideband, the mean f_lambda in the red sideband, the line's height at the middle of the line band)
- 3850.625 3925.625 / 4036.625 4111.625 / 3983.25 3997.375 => -2.0 Angstrom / 7.59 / 8.9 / 8.31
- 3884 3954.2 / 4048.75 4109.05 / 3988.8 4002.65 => -3.0 Angstrom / 7.2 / 8.61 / 7.88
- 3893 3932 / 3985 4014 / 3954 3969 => 3.5 Angstrom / 8.05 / 9.46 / 8.85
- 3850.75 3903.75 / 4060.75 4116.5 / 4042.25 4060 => -4.5 Angstrom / 7.07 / 8.22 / 8.02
